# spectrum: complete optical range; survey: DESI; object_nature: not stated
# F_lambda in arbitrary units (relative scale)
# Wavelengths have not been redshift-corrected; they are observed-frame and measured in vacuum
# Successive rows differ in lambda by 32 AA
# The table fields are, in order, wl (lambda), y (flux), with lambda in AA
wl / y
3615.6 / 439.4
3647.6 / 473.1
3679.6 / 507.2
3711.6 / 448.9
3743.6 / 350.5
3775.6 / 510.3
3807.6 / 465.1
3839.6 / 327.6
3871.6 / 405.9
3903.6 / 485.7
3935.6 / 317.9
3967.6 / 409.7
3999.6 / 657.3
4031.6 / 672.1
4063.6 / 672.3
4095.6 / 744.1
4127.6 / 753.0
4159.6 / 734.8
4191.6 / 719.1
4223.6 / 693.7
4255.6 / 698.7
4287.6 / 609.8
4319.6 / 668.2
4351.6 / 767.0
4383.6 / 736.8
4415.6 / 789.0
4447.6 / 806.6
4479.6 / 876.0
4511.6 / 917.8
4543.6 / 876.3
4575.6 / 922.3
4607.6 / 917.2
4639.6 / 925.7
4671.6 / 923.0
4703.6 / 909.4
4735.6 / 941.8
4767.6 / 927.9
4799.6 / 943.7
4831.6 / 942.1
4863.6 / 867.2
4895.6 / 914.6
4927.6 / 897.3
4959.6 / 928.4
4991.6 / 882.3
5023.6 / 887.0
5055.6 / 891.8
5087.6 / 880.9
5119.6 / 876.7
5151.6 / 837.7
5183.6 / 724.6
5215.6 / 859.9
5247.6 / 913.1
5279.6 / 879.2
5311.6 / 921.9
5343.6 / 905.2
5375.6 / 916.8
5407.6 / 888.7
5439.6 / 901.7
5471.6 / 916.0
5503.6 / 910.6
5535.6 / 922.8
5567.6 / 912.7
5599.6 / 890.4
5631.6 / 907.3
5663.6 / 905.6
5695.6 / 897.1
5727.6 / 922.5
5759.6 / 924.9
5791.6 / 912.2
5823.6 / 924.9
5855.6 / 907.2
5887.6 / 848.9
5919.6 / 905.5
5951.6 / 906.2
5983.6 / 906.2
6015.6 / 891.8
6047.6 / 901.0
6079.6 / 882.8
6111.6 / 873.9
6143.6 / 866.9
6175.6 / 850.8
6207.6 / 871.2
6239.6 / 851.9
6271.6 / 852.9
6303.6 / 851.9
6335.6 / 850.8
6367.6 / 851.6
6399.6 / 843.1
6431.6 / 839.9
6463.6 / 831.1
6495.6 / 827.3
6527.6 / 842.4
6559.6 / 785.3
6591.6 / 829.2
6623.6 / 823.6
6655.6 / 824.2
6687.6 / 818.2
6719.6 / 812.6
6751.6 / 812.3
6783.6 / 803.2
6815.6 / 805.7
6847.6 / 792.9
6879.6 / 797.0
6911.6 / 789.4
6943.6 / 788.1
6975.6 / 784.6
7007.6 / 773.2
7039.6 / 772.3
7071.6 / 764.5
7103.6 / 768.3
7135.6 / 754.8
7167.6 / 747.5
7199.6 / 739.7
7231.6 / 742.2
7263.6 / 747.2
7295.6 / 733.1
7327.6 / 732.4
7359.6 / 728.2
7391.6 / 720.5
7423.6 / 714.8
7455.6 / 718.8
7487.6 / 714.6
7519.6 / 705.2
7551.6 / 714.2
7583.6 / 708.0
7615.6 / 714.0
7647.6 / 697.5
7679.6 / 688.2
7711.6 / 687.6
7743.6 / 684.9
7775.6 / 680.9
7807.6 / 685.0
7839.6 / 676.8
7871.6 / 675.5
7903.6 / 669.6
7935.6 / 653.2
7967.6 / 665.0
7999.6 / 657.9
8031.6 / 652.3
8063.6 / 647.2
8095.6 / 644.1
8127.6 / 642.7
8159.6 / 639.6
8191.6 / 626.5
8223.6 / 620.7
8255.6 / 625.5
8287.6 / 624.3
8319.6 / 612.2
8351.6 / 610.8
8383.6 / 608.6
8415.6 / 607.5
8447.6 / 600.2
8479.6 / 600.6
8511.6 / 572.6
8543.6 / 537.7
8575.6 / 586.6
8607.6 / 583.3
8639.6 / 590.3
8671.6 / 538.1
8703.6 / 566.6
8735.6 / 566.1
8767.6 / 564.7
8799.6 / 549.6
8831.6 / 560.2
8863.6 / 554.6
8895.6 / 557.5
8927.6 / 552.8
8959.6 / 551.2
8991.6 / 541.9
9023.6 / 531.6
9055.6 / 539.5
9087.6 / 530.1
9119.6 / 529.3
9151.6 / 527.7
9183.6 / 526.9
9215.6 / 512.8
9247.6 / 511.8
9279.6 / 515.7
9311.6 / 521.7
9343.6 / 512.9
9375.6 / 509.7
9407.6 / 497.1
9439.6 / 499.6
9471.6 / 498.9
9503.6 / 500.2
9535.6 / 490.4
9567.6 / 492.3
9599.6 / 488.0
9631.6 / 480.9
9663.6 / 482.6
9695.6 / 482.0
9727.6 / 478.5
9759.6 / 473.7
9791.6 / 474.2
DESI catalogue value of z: 0.00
